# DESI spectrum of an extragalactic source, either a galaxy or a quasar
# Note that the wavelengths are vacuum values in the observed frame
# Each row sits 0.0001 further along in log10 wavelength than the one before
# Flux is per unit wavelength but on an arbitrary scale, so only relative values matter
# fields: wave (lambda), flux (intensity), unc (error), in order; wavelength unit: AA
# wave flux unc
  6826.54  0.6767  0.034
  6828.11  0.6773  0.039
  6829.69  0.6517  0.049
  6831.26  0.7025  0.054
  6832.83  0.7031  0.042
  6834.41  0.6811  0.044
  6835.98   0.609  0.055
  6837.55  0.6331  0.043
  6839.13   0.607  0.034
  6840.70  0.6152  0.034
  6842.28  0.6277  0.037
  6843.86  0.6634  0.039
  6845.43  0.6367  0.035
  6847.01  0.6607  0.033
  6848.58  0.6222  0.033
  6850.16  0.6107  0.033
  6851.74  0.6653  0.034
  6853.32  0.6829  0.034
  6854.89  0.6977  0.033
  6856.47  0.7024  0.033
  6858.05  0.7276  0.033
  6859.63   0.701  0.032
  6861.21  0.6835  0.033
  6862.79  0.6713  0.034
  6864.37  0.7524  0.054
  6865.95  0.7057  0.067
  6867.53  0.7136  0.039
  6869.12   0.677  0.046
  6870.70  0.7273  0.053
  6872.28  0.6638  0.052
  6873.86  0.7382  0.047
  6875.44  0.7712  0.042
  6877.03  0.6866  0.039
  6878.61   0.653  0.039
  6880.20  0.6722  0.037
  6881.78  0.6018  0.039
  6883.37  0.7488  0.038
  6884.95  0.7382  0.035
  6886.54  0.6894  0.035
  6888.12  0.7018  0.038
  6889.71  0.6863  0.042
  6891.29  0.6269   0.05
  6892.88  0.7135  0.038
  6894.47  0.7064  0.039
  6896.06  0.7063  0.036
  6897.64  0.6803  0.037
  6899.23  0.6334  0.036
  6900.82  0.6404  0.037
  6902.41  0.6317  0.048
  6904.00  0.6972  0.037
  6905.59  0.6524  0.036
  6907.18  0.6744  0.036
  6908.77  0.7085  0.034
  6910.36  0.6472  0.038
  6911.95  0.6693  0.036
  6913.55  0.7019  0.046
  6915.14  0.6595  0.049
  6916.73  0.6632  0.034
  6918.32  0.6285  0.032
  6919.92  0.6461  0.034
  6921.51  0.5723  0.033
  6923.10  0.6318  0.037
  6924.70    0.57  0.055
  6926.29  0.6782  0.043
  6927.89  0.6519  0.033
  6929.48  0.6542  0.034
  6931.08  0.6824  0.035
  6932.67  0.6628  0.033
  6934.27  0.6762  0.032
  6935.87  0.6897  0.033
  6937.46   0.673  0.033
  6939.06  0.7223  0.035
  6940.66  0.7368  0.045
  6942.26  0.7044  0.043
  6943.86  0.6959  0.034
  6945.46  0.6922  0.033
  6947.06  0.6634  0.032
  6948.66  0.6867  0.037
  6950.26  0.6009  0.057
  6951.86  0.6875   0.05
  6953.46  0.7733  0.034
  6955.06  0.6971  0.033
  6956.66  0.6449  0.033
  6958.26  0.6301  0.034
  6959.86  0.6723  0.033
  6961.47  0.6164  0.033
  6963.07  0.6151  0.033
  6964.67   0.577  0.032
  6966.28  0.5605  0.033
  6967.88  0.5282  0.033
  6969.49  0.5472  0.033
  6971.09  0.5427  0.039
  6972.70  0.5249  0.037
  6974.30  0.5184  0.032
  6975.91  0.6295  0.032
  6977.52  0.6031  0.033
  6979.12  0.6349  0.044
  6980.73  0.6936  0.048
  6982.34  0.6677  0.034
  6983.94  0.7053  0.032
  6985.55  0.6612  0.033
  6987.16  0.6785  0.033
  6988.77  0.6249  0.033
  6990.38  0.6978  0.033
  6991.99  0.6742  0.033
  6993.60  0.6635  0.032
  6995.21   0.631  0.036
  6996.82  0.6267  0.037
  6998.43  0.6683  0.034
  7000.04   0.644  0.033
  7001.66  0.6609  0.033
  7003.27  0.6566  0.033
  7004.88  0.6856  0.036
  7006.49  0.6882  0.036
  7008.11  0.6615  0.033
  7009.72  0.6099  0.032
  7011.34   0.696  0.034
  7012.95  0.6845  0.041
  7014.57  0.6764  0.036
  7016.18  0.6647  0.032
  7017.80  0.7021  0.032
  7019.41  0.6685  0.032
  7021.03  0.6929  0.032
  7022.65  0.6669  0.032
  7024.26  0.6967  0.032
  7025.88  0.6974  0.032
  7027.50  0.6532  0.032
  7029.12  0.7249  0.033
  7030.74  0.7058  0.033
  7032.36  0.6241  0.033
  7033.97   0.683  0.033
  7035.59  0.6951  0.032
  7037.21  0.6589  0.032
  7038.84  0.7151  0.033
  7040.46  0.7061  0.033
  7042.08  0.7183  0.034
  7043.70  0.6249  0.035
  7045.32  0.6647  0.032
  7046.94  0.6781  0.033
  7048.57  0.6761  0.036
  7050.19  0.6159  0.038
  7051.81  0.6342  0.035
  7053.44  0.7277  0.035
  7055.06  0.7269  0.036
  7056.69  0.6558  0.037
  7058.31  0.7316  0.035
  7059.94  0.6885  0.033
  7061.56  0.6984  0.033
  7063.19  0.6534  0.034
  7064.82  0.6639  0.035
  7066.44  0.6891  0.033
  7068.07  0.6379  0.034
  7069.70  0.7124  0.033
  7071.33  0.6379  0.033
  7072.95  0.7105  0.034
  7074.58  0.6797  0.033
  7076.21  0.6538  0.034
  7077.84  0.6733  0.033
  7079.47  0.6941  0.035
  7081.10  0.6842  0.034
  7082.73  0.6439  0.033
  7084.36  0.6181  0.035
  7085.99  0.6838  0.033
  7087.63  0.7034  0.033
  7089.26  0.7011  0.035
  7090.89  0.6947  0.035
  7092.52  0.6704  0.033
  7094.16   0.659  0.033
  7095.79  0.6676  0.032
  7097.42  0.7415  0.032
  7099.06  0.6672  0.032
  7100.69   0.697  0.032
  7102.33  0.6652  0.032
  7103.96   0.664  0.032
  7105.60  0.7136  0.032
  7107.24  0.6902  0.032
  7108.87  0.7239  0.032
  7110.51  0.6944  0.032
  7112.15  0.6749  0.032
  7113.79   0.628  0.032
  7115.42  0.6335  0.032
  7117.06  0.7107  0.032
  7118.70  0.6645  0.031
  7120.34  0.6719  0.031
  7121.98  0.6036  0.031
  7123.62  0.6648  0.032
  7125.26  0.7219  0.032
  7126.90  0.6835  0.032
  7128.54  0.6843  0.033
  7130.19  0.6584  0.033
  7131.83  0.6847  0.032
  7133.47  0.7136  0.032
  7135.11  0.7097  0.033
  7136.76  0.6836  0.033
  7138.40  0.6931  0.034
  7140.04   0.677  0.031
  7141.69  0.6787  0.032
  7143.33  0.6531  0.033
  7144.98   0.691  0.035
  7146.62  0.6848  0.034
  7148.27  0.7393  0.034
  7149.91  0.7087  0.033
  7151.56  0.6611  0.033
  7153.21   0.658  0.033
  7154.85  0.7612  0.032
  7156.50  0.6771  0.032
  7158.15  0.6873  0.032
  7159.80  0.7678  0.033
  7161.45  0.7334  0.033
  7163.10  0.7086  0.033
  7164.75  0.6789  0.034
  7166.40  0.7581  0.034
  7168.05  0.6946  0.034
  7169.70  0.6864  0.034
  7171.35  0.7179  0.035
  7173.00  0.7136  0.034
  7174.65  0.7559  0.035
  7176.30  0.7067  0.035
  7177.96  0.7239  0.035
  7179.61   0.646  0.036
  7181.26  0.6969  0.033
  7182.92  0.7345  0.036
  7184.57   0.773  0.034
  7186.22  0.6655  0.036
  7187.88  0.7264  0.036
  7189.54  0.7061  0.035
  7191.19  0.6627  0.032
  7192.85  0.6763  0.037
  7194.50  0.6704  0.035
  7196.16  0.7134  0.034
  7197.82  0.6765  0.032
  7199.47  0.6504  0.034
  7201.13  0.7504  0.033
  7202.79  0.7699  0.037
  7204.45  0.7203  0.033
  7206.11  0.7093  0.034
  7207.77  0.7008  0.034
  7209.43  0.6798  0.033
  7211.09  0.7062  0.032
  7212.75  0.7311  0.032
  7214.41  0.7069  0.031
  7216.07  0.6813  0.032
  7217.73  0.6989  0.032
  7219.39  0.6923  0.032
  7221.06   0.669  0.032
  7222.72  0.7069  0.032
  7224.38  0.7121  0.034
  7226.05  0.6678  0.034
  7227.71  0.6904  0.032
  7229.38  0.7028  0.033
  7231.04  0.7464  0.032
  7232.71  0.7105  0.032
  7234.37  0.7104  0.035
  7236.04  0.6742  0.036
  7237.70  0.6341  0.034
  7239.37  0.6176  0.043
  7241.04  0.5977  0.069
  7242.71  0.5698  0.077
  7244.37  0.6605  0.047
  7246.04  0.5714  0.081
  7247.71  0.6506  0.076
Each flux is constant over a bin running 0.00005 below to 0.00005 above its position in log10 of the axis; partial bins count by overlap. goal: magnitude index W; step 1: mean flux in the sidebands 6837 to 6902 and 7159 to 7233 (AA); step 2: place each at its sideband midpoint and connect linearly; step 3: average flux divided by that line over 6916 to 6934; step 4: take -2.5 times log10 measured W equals 0.07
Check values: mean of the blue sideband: 0.679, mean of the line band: 0.641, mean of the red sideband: 0.707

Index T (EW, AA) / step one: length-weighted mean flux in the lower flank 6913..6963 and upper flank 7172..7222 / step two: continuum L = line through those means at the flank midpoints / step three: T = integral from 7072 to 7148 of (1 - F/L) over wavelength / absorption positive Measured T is 1.22 AA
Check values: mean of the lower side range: 0.666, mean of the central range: 0.68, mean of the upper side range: 0.704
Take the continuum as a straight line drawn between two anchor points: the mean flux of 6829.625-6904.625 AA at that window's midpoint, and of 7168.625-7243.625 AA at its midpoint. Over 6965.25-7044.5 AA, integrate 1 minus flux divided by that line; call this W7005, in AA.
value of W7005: 3.6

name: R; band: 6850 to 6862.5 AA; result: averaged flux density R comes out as 0.687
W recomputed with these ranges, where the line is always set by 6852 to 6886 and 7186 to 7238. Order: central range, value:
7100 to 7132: 0.04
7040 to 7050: 0.04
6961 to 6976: 0.24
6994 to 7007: 0.07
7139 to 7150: 0.01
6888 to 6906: 0.04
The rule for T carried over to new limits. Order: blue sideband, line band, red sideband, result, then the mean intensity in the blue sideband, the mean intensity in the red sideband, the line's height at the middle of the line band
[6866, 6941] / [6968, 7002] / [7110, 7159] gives 2.36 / 0.676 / 0.682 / 0.678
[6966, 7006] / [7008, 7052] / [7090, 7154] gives -1.94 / 0.631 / 0.682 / 0.647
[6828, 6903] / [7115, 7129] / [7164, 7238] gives 0.51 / 0.677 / 0.703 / 0.697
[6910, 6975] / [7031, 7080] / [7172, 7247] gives -1.04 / 0.644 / 0.691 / 0.664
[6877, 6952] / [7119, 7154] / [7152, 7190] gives 1.20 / 0.67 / 0.712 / 0.706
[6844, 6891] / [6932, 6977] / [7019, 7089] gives 2.80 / 0.688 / 0.679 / 0.684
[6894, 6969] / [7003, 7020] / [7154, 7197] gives 0.06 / 0.659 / 0.709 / 0.675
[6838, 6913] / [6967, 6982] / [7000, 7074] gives 2.10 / 0.678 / 0.678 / 0.678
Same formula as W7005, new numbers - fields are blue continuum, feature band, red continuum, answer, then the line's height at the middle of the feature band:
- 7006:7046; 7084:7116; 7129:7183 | 0.5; 0.691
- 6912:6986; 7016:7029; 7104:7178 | -0.4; 0.664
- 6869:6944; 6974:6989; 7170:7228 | 0.8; 0.683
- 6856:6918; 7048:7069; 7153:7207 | 0.7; 0.7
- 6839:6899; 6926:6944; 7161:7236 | 0.0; 0.687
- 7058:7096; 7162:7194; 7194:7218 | -0.4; 0.699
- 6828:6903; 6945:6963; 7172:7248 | 0.4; 0.681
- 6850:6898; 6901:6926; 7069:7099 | 1.5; 0.692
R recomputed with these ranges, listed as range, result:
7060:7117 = 0.678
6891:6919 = 0.67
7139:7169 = 0.701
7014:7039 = 0.682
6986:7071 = 0.674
